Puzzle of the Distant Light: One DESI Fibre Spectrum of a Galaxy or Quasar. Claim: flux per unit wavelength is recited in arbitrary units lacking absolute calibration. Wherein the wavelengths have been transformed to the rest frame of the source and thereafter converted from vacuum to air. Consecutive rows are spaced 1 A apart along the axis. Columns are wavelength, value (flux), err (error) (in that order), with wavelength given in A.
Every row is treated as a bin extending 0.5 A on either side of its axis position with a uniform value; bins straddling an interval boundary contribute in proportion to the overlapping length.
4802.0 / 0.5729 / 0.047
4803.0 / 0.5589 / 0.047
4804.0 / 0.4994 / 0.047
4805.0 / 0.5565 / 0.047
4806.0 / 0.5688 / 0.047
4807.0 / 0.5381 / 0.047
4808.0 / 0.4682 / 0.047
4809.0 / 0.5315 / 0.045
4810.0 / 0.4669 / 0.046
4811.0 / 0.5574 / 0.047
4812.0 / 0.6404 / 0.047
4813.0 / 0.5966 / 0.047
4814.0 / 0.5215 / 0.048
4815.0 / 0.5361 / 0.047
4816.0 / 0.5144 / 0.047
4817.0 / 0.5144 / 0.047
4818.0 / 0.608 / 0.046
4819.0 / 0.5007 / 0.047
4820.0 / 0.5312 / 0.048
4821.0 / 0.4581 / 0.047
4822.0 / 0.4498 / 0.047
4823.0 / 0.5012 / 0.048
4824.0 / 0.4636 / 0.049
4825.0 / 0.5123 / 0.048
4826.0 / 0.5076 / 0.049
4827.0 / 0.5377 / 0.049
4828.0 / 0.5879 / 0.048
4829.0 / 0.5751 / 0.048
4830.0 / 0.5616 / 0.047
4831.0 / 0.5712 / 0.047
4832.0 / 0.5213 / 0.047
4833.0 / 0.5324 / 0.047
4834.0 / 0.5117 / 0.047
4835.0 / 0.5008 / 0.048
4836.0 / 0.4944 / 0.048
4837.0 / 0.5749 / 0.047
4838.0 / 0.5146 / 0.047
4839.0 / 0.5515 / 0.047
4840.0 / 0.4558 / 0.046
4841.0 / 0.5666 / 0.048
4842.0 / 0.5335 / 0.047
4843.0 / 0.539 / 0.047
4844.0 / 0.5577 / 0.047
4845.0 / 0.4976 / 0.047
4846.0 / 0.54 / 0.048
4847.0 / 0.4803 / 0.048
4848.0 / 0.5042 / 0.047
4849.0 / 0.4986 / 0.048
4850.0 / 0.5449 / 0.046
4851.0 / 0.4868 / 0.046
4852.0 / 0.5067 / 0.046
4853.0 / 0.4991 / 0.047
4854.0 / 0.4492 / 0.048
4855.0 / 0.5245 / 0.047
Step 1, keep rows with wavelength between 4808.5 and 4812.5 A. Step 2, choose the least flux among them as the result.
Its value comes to 0.4669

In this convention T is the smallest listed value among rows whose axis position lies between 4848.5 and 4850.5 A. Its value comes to 0.4986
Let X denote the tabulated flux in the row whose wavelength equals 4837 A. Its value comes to 0.5749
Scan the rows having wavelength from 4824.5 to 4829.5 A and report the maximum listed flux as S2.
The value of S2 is 0.5879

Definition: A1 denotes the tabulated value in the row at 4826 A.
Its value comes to 0.5076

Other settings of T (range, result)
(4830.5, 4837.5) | 0.4944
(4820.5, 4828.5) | 0.4498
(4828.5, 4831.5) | 0.5616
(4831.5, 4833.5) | 0.5213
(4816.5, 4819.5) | 0.5007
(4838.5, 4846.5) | 0.4558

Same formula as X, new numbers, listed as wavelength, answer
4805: 0.5565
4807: 0.5381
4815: 0.5361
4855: 0.5245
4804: 0.4994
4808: 0.4682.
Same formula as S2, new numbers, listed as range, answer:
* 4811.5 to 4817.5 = 0.6404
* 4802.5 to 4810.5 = 0.5688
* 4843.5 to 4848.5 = 0.5577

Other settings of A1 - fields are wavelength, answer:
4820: 0.5312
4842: 0.5335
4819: 0.5007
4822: 0.4498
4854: 0.4492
